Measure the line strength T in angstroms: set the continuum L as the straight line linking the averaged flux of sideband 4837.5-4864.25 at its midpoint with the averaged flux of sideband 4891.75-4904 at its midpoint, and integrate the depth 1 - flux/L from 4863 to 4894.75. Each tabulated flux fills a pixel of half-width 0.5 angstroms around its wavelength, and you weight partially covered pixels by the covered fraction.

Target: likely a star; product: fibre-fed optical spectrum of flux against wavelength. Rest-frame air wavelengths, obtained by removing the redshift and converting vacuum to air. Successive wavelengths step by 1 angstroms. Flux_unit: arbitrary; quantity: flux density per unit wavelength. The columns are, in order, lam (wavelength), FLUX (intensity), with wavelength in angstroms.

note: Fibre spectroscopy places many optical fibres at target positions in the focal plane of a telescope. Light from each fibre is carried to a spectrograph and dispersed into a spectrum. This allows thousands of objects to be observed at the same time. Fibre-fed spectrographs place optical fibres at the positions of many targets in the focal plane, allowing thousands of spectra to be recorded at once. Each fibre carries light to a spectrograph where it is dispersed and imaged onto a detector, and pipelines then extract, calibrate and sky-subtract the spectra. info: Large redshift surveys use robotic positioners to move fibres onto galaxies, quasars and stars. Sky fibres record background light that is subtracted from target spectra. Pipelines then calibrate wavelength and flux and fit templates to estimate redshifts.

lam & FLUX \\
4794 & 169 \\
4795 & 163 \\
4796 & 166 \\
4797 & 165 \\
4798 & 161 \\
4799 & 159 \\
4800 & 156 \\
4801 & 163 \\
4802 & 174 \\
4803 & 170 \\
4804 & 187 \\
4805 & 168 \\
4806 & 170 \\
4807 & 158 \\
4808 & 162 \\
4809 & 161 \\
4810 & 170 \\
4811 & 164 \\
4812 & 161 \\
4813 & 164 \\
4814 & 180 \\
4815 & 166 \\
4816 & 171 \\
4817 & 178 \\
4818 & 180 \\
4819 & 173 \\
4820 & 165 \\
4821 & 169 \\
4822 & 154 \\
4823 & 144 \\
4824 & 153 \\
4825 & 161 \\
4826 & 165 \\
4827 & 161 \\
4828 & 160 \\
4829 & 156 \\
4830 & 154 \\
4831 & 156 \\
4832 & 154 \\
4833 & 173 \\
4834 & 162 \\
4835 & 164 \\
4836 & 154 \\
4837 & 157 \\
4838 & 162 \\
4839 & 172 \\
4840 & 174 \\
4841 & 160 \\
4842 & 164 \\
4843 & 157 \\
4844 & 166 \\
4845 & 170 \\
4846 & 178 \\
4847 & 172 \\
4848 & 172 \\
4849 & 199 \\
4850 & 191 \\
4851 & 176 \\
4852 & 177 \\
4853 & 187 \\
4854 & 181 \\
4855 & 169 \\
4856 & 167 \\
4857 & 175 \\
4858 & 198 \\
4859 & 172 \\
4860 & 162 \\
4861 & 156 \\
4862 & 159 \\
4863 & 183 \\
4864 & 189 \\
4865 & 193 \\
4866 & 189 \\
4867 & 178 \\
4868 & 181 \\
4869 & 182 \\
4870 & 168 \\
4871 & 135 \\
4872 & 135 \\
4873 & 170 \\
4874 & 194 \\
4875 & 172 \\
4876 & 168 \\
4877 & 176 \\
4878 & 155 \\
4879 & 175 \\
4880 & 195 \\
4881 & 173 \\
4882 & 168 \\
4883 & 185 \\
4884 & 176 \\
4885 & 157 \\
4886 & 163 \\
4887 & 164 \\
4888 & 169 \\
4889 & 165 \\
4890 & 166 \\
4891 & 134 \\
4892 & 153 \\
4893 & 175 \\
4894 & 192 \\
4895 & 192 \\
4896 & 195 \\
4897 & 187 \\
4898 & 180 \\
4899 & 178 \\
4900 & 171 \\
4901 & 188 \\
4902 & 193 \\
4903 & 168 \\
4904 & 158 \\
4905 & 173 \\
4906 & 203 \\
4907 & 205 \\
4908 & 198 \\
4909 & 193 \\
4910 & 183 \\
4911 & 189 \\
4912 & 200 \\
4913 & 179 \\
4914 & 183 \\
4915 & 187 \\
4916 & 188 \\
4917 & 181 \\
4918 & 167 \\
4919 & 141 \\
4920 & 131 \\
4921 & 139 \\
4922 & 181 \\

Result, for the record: 1.2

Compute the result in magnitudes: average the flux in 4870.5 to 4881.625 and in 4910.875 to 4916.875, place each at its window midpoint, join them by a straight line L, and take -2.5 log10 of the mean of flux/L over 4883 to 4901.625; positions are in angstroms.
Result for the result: 0.02 mag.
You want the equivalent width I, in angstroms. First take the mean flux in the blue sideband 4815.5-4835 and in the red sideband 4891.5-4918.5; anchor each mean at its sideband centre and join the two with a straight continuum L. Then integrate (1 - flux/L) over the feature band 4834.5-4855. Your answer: -0.5 angstroms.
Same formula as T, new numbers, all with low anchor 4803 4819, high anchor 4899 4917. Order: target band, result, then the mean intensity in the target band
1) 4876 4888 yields 0.65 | 171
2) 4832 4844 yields 0.74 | 163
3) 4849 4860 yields -0.17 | 179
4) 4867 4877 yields 0.63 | 168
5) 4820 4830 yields 0.79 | 158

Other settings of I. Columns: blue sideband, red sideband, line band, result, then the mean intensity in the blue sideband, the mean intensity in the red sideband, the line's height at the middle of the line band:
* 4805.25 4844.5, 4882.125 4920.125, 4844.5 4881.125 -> -1.03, 163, 177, 170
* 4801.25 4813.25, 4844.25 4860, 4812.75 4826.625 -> 0.36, 167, 178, 170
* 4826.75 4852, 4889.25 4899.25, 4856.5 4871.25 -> -0.43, 167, 175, 170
